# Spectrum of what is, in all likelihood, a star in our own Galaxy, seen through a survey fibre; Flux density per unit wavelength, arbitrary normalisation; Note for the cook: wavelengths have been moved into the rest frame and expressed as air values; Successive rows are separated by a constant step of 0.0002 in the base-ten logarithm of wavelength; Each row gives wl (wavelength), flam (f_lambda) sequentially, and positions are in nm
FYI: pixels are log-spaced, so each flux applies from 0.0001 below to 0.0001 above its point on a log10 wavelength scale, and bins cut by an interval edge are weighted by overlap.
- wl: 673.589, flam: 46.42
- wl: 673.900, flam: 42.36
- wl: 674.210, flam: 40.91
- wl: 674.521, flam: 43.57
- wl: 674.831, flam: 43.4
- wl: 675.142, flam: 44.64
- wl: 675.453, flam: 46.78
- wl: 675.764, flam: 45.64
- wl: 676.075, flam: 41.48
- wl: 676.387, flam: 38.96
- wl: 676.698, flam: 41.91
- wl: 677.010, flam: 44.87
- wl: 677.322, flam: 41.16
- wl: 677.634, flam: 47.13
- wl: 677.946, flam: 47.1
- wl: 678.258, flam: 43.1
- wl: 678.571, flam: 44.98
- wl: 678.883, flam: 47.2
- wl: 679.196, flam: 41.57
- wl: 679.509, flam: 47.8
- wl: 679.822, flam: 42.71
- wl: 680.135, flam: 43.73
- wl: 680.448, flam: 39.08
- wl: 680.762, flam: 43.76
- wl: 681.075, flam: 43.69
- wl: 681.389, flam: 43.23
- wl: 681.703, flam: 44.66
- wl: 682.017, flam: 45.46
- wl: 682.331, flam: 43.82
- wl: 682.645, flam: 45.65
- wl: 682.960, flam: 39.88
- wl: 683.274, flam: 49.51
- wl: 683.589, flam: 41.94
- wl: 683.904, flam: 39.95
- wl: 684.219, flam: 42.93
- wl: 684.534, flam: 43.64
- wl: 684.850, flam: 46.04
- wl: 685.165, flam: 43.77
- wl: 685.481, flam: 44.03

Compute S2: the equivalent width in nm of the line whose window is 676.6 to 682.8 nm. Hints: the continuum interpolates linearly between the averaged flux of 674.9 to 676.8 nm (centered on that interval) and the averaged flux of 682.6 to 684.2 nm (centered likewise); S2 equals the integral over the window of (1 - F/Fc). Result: -0.13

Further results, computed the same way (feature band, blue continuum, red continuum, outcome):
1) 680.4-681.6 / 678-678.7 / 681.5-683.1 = 0.03 nm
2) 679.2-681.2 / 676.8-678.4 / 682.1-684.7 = 0.04 nm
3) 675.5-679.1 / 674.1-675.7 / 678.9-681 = -0.02 nm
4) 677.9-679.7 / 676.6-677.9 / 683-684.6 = -0.05 nm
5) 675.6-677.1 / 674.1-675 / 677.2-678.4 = 0.05 nm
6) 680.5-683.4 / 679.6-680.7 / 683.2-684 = -0.08 nm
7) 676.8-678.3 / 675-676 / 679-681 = -0.01 nm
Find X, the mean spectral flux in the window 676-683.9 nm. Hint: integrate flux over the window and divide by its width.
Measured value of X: 43.7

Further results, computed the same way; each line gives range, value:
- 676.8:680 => 44.7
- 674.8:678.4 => 43.9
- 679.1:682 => 43.5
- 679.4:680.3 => 44.6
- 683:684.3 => 43.3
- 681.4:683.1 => 43.9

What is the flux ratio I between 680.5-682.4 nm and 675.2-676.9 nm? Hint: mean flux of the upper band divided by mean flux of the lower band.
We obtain 1.0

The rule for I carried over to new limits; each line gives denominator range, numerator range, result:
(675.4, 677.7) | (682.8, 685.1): 1.01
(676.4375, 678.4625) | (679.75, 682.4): 0.99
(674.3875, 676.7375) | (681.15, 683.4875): 1.03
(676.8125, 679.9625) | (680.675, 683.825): 0.99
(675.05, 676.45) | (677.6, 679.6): 1.04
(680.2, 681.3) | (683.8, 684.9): 1.01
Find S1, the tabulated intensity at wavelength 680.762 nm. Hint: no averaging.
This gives 43.76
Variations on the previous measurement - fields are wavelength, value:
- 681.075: 43.69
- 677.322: 41.16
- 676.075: 41.48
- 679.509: 47.8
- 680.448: 39.08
